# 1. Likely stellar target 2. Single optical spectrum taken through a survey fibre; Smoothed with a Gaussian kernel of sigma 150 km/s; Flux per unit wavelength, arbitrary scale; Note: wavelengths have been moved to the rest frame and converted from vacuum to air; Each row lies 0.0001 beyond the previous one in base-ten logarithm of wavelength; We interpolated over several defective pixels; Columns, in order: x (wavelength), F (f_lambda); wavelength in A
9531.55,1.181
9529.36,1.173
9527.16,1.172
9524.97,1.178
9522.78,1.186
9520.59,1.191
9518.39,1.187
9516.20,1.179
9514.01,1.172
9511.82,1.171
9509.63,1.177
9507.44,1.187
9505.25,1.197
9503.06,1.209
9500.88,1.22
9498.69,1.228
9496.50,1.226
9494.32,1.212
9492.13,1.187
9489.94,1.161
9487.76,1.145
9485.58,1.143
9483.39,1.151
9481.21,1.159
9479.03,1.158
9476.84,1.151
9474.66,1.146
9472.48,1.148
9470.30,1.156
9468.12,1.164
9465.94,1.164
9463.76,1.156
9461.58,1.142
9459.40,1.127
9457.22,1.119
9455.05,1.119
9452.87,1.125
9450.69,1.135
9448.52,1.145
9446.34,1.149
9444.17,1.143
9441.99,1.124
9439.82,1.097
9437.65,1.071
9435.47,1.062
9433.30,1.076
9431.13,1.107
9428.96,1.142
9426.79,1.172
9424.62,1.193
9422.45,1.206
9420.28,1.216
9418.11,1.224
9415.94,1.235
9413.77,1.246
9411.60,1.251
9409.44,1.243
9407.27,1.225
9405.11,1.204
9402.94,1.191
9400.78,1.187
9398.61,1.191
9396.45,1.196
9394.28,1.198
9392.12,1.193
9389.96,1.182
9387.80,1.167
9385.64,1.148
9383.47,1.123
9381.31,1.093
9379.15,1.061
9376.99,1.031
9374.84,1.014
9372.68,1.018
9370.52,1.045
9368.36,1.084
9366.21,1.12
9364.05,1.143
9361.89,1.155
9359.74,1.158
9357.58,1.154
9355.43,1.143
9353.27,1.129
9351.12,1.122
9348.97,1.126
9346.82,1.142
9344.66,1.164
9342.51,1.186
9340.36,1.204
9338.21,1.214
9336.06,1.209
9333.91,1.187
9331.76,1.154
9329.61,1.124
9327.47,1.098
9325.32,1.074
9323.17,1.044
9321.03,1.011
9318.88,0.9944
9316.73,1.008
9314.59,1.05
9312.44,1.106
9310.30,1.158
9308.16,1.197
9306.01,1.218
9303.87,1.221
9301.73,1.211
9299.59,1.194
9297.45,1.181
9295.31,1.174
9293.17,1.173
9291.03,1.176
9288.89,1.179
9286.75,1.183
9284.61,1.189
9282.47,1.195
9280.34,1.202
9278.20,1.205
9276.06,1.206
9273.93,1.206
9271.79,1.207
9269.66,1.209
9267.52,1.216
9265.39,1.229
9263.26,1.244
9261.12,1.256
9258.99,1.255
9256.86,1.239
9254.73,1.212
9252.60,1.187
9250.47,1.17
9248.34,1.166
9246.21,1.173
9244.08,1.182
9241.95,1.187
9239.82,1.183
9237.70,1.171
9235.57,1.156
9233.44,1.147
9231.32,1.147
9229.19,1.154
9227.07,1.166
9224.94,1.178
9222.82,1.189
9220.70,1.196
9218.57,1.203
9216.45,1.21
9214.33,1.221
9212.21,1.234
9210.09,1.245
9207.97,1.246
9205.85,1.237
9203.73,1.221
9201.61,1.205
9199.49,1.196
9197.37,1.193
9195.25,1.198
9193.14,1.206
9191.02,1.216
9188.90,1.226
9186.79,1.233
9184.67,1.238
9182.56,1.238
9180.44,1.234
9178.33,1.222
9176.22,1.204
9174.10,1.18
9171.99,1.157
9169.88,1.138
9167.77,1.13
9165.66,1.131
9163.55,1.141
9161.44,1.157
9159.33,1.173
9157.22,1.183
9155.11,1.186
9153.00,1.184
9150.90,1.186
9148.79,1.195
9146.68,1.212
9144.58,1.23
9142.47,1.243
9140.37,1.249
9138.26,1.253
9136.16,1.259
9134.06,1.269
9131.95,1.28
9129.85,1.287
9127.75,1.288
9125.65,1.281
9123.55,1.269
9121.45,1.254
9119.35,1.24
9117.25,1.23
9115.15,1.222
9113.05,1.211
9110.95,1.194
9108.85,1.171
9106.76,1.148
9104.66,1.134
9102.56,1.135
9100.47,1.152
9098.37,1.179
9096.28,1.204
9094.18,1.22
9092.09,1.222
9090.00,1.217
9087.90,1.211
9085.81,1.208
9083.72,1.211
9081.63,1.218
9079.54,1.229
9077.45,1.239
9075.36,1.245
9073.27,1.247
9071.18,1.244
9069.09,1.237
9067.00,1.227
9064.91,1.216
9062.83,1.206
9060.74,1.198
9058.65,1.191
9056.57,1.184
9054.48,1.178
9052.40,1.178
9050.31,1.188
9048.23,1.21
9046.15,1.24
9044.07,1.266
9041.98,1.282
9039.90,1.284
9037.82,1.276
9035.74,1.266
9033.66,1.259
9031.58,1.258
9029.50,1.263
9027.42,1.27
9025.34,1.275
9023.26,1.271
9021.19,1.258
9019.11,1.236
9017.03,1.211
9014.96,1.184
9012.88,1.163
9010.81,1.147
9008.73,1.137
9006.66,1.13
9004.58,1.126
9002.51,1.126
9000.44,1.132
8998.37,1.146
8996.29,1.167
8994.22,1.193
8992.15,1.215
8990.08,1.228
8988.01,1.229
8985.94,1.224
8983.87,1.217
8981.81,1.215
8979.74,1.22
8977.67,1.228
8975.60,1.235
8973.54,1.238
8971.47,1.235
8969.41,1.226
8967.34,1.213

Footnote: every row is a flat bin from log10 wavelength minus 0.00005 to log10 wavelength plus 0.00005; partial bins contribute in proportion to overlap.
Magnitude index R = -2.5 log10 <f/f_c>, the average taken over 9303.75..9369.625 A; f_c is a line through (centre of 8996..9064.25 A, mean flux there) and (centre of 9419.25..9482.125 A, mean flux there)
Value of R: 0.03 mag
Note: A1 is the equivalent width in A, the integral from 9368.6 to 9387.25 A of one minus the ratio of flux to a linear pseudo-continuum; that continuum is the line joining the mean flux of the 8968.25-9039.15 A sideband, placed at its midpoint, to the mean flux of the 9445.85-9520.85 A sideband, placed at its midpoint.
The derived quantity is 1.7 A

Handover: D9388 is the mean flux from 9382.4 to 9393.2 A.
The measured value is 1.16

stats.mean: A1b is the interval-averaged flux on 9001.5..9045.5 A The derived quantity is 1.22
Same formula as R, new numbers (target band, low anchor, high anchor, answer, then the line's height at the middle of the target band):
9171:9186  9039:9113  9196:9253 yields -0.013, 1.2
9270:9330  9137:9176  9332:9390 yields -0.004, 1.15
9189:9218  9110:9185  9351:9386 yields -0.028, 1.19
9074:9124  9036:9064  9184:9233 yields 0.010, 1.22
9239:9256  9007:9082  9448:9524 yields 0.015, 1.2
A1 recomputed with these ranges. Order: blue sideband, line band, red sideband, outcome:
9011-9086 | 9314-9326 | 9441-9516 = 1.6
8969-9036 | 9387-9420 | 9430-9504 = -1.5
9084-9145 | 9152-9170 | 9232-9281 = 0.8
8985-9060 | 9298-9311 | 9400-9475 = -0.3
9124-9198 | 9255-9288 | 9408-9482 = -0.7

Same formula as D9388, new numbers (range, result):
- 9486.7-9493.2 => 1.16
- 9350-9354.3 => 1.13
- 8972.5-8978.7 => 1.23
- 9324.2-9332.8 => 1.11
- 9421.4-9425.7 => 1.2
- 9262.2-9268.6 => 1.23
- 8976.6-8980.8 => 1.22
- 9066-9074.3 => 1.24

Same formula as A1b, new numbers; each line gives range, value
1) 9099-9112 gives 1.16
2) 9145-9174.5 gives 1.17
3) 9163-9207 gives 1.2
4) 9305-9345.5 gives 1.13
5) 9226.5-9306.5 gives 1.19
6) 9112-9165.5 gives 1.23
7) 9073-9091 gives 1.22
